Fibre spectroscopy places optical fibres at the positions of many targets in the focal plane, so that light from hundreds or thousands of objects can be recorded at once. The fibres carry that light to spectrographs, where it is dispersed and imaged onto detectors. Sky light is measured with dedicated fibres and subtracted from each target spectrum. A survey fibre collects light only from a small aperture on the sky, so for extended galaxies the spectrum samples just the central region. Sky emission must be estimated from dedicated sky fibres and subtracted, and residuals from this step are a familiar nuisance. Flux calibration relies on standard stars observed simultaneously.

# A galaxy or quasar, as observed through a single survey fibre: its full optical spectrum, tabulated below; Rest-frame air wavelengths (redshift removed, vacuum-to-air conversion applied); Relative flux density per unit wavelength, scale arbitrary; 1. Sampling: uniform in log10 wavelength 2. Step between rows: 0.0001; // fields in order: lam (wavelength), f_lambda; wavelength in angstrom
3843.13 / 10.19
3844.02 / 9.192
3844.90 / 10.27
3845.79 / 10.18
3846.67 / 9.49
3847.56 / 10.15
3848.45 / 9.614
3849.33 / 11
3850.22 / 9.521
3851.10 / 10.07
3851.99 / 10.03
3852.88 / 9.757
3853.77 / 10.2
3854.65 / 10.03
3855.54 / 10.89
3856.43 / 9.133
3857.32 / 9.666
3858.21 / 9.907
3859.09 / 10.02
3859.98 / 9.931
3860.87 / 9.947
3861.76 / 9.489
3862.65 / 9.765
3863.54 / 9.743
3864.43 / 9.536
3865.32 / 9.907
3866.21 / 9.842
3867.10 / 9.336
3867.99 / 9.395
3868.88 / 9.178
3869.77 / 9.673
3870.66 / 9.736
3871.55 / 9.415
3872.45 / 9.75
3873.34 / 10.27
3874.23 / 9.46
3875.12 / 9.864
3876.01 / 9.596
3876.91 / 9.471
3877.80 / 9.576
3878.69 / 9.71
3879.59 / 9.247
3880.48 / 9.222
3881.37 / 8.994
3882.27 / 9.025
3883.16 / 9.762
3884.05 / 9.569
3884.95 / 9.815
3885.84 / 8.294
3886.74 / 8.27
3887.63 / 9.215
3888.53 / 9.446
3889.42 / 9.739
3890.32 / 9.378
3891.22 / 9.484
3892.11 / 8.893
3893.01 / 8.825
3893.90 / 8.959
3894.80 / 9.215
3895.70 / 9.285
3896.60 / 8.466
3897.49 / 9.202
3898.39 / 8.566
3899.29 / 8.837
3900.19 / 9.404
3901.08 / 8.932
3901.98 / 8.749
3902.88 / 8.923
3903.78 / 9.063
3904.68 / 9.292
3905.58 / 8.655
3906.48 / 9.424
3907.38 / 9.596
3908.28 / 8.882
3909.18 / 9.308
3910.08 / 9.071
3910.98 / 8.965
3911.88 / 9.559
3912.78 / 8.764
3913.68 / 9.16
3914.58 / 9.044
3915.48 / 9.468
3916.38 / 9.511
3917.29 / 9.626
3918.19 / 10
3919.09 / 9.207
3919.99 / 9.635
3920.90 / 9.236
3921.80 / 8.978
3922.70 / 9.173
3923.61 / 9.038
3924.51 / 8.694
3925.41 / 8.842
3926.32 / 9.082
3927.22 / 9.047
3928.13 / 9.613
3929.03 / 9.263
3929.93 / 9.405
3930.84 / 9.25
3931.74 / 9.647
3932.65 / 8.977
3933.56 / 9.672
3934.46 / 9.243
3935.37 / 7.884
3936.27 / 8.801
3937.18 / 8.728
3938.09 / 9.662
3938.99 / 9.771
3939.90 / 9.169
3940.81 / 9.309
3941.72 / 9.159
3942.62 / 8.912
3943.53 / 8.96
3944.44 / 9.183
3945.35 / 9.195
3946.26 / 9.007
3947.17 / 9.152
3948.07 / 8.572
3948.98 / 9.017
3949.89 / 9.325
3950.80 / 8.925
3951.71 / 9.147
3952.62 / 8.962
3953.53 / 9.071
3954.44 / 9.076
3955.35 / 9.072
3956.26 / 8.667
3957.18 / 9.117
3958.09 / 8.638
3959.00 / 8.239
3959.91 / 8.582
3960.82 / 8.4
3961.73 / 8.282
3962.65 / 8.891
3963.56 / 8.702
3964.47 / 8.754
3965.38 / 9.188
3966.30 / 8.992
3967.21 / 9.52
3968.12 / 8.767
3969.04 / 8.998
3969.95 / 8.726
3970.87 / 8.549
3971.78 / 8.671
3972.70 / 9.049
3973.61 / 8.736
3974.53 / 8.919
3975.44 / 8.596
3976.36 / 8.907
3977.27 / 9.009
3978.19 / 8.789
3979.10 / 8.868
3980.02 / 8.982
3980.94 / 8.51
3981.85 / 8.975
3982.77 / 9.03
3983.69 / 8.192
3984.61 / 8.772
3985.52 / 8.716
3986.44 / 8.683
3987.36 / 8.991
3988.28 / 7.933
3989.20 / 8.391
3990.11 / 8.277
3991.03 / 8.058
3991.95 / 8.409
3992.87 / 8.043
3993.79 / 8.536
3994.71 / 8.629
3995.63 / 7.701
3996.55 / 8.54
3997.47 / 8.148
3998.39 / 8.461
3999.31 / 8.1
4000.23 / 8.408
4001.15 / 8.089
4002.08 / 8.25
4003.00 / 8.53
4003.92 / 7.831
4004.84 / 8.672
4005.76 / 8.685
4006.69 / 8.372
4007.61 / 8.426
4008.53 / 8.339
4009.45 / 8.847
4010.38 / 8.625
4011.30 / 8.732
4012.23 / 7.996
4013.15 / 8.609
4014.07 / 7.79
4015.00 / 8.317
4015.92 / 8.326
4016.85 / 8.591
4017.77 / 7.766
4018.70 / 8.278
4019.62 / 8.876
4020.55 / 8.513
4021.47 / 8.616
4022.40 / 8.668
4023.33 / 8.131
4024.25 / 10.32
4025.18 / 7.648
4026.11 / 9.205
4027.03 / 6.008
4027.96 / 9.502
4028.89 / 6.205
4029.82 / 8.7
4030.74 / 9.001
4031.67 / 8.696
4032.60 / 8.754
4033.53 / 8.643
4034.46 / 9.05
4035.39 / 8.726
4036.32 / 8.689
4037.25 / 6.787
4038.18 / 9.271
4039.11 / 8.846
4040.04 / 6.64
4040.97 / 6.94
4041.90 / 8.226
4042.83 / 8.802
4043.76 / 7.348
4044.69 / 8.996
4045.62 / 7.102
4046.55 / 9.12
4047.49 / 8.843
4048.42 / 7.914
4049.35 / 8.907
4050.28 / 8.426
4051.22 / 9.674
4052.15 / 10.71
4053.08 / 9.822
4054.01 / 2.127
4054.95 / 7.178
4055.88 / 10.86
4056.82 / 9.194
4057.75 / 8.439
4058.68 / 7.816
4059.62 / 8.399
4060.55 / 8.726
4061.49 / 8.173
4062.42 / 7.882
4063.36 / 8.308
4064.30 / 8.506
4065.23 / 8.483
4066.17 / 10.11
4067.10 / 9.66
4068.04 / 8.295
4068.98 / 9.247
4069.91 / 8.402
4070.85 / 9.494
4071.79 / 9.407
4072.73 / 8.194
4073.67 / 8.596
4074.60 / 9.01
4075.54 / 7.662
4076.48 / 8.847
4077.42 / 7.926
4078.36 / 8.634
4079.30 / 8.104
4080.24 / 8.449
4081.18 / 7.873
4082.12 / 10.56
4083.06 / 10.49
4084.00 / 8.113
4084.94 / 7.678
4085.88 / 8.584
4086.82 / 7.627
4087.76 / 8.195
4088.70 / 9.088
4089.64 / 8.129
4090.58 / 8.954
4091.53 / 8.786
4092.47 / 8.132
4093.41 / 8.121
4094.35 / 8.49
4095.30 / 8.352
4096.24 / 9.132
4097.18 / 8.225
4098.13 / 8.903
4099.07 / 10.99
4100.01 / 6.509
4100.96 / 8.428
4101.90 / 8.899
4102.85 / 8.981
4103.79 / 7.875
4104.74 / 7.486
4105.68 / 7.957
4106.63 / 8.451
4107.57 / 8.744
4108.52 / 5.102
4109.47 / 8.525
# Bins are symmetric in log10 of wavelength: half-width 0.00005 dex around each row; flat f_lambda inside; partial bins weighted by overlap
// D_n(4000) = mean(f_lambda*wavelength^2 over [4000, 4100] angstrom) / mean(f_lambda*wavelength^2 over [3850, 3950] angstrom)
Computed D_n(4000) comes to 1.0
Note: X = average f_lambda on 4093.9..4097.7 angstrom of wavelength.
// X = 8.54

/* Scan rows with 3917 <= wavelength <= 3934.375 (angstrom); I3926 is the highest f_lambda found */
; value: 10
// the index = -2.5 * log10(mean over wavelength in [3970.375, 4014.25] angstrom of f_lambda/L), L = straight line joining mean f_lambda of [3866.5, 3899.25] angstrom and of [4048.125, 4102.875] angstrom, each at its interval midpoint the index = 0.048 mag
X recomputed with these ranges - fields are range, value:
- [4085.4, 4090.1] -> 8.33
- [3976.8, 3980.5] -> 8.91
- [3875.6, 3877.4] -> 9.51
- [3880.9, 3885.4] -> 9.44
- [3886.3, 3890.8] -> 9.21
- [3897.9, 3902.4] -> 8.9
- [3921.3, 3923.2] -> 9.08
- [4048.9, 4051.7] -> 9.01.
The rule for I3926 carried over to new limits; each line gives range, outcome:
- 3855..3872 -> 10.89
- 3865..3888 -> 10.27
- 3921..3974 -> 9.771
